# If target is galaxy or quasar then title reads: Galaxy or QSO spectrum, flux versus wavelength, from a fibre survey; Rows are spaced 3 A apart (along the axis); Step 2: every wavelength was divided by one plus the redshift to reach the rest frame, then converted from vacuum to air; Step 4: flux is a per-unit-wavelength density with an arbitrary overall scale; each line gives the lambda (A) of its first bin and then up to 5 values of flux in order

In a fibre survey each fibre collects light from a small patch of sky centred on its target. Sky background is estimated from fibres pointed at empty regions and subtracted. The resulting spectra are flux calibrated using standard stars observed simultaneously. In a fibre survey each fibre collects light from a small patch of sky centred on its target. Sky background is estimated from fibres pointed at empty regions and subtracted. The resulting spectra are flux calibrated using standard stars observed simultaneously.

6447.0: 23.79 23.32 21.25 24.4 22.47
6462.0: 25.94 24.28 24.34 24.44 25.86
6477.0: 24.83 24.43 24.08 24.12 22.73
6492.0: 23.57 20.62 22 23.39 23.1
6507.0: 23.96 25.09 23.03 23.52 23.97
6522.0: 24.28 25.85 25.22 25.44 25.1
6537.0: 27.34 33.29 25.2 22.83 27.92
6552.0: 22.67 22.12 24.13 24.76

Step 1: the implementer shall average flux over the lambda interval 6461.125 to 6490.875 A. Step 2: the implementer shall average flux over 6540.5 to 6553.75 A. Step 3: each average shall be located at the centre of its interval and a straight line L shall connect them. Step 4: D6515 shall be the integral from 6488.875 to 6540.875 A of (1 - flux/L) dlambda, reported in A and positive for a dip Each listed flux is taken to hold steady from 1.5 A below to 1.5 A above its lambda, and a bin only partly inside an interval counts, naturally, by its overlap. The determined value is 0.92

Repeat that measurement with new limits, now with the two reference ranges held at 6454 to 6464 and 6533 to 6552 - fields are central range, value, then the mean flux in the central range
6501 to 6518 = 1.28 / 23.7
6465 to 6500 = 1.51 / 23.7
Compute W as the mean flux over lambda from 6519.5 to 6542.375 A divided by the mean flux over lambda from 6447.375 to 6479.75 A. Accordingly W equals 1.10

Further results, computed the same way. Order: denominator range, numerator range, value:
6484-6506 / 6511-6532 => 1.07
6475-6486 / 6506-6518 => 0.98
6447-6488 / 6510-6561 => 1.04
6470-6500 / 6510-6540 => 1.07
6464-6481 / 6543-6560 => 0.97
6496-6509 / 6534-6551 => 1.17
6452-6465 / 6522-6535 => 1.07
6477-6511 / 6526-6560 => 1.09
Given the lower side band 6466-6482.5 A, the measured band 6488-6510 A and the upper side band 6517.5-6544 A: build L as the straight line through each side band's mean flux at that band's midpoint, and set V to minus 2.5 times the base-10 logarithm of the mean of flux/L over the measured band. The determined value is 0.11 mag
